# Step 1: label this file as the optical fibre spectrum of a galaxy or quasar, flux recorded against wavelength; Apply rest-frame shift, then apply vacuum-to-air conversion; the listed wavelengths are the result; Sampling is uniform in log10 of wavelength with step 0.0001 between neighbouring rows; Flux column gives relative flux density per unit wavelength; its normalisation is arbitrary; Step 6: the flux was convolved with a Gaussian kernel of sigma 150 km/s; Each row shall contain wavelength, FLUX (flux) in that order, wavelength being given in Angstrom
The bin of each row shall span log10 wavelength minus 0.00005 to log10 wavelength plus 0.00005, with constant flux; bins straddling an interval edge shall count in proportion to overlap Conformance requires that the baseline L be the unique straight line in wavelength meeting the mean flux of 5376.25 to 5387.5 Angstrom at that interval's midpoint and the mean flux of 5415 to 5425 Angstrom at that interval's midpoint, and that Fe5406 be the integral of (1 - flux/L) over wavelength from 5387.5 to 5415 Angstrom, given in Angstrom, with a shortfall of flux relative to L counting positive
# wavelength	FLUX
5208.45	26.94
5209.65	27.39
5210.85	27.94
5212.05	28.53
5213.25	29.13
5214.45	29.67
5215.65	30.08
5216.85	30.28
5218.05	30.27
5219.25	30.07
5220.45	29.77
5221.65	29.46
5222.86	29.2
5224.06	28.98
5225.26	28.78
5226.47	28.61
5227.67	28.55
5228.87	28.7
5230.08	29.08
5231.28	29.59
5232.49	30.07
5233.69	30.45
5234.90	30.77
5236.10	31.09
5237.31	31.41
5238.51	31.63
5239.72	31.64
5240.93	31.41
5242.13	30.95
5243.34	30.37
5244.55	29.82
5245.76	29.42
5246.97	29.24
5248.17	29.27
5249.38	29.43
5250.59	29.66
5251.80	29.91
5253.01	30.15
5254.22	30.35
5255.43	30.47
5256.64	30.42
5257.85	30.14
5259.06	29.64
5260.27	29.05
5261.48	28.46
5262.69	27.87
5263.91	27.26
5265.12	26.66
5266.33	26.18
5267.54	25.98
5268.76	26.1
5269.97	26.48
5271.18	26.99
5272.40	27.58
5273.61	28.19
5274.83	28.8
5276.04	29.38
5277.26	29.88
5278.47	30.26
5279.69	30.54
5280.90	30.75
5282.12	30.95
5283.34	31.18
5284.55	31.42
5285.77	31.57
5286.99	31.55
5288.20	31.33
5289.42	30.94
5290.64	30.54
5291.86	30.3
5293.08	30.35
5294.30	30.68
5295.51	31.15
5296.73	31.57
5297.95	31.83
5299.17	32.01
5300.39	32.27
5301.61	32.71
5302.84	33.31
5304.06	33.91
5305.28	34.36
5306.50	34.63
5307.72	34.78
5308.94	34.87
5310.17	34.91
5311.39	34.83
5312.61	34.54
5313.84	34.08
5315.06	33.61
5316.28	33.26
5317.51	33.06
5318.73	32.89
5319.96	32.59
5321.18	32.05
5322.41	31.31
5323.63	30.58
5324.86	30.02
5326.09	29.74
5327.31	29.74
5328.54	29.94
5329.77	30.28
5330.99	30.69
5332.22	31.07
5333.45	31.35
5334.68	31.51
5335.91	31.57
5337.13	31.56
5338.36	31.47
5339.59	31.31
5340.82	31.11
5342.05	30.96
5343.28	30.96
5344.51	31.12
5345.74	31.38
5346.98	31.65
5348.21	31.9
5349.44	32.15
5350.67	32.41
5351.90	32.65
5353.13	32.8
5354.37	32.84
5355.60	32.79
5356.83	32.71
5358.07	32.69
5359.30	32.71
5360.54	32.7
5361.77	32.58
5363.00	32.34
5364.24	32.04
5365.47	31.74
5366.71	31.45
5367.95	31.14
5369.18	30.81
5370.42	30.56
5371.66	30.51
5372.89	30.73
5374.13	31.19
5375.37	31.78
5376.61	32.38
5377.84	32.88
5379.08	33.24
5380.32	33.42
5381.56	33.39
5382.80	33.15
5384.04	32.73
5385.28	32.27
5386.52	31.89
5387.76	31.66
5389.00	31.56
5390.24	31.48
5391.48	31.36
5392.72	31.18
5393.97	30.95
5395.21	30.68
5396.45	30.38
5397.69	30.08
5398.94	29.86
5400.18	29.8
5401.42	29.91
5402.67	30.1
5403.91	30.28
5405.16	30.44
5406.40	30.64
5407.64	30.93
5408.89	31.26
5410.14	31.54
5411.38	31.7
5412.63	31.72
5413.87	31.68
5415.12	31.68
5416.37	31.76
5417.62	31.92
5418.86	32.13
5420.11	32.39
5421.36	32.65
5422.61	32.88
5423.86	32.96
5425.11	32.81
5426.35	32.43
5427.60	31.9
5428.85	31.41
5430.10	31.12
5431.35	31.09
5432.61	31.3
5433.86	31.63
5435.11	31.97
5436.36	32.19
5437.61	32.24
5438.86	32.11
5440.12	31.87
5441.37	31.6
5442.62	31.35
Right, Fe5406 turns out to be 1.42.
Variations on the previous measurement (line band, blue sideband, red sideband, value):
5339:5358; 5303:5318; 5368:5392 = 0.6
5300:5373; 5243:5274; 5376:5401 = -4.0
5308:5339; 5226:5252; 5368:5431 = -1.2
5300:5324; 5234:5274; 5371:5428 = -2.6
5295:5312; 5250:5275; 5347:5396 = -2.1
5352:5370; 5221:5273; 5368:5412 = -0.8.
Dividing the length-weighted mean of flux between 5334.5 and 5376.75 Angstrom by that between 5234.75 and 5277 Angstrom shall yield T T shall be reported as 1.09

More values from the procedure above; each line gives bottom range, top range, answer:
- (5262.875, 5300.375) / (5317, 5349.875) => 1.05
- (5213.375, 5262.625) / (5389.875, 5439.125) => 1.05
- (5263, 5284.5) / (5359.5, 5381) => 1.12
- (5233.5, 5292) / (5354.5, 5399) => 1.07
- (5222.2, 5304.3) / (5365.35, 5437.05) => 1.06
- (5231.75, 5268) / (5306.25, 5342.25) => 1.08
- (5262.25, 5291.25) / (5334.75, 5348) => 1.08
